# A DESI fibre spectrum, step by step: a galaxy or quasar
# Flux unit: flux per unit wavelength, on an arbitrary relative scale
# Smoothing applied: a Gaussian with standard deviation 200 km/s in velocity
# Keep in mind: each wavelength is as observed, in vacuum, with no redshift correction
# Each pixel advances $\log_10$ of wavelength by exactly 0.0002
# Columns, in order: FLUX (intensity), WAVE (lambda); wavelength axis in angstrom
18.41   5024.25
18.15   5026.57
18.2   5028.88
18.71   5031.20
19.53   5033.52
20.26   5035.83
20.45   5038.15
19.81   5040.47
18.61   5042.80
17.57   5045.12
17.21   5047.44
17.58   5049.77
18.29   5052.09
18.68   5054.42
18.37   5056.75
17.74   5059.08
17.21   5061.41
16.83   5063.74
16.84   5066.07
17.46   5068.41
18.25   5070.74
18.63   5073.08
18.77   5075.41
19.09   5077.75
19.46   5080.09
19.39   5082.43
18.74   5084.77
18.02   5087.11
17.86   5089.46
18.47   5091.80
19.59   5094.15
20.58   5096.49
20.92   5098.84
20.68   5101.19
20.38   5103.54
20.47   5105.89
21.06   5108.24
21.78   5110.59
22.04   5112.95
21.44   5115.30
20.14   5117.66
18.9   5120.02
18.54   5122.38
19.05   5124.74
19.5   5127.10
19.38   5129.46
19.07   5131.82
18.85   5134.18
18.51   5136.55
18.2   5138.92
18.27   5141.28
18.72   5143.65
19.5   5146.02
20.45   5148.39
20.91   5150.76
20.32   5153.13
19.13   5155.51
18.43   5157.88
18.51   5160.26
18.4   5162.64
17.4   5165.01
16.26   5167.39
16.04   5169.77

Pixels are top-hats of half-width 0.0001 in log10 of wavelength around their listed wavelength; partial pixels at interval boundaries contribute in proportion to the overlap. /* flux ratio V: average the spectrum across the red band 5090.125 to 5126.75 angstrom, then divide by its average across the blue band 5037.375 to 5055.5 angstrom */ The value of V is 1.09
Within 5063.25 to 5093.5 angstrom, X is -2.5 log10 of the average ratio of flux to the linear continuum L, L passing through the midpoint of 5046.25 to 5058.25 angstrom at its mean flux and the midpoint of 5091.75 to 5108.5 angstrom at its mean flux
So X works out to 0.05 mag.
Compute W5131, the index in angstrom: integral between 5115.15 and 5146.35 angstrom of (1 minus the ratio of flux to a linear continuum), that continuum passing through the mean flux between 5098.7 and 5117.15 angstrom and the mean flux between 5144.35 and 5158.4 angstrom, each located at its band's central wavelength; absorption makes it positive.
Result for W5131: 2.1 angstrom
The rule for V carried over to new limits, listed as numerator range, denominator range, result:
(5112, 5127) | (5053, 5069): 1.13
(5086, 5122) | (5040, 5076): 1.12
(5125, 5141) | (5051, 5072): 1.07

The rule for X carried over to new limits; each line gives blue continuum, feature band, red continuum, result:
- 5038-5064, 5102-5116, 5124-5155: -0.124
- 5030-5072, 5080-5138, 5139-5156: -0.037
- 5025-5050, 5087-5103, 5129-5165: -0.037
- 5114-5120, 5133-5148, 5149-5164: 0.056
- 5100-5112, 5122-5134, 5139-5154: 0.058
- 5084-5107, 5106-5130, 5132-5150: -0.051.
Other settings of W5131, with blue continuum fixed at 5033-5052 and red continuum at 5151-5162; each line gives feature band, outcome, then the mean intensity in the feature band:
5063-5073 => 0.7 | 17.5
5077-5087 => 0.0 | 19.1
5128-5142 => 0.3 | 18.8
